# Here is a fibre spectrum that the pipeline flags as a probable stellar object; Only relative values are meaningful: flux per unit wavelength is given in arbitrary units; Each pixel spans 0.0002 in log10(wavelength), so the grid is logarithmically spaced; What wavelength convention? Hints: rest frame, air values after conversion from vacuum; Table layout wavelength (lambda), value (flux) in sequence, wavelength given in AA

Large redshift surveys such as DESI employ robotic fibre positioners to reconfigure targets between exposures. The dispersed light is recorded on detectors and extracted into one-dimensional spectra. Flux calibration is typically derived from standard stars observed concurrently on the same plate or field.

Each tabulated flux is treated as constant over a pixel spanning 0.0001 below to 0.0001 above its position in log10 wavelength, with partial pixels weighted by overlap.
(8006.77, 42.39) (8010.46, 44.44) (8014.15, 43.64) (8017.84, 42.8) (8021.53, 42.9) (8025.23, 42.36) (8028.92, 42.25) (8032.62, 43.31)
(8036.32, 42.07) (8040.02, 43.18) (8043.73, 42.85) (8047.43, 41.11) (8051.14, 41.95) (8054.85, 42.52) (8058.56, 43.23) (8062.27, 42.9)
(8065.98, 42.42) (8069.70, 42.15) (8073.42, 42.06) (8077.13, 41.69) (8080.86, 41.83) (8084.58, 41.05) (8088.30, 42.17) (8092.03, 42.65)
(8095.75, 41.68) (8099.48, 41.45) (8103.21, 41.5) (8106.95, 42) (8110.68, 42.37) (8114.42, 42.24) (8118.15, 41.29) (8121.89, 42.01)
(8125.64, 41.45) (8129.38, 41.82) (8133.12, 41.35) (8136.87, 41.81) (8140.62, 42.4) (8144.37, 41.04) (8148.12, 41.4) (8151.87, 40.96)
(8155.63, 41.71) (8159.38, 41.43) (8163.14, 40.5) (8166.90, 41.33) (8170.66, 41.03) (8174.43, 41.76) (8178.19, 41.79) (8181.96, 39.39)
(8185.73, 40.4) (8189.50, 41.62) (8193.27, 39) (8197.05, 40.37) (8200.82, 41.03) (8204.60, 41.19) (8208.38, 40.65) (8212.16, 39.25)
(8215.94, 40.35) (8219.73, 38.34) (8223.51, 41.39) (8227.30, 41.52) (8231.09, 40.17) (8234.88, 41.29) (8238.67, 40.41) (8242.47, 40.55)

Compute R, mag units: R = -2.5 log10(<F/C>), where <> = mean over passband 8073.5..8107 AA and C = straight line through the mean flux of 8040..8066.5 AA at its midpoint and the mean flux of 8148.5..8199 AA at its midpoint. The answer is 0.01 mag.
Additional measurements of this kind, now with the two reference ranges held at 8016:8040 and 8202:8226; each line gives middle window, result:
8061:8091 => 0.00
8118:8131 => -0.01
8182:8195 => 0.01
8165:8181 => -0.02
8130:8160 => -0.01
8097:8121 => -0.01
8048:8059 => 0.00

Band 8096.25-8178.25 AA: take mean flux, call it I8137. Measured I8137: 41.6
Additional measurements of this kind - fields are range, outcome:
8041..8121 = 42.1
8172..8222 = 40.4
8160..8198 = 40.7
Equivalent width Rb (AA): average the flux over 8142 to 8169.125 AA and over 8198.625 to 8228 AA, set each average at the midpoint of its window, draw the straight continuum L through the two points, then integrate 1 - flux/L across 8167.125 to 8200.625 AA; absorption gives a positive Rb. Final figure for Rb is 0.1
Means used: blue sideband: 41.2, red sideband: 40.4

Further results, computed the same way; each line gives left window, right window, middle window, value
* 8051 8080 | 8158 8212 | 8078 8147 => -0.1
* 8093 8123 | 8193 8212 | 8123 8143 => -0.1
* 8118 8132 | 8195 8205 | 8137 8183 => 0.0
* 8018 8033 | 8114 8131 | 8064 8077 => 0.0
